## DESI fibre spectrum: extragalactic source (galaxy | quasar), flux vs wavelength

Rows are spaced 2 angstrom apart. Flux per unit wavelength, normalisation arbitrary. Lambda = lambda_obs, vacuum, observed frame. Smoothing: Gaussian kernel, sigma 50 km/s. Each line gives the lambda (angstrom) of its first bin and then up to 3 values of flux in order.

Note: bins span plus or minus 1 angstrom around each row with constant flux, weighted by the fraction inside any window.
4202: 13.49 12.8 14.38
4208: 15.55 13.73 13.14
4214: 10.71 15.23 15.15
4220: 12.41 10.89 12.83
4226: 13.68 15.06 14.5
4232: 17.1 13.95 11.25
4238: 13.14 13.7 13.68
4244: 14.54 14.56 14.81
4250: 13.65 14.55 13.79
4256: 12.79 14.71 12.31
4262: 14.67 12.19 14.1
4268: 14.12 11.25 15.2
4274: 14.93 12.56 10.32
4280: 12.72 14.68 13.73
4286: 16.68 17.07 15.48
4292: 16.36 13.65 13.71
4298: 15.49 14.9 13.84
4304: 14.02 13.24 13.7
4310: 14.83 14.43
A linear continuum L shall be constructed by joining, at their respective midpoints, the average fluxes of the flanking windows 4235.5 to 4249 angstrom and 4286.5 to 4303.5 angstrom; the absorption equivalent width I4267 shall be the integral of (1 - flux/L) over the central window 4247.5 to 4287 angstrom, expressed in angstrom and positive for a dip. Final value 1.94 angstrom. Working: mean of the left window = 13.8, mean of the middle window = 13.7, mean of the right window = 15.1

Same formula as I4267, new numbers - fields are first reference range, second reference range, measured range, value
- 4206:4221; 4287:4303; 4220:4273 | 2.1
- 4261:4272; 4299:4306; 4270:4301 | -1.3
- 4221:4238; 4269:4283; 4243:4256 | -0.8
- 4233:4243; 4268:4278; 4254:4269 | -0.4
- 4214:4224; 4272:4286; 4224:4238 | -0.9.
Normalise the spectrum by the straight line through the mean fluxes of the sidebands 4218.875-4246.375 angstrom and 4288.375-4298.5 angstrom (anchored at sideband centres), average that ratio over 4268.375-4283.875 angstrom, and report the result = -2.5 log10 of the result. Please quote 0.115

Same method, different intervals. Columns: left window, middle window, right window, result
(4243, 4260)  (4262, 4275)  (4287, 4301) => 0.06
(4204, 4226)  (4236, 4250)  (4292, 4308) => -0.01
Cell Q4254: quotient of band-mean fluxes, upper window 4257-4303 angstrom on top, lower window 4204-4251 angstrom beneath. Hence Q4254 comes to 1.02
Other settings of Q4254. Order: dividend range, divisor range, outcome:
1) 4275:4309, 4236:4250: 1.03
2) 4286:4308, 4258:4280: 1.12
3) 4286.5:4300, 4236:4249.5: 1.11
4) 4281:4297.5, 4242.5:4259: 1.07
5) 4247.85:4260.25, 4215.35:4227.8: 1.03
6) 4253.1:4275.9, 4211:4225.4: 1.05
